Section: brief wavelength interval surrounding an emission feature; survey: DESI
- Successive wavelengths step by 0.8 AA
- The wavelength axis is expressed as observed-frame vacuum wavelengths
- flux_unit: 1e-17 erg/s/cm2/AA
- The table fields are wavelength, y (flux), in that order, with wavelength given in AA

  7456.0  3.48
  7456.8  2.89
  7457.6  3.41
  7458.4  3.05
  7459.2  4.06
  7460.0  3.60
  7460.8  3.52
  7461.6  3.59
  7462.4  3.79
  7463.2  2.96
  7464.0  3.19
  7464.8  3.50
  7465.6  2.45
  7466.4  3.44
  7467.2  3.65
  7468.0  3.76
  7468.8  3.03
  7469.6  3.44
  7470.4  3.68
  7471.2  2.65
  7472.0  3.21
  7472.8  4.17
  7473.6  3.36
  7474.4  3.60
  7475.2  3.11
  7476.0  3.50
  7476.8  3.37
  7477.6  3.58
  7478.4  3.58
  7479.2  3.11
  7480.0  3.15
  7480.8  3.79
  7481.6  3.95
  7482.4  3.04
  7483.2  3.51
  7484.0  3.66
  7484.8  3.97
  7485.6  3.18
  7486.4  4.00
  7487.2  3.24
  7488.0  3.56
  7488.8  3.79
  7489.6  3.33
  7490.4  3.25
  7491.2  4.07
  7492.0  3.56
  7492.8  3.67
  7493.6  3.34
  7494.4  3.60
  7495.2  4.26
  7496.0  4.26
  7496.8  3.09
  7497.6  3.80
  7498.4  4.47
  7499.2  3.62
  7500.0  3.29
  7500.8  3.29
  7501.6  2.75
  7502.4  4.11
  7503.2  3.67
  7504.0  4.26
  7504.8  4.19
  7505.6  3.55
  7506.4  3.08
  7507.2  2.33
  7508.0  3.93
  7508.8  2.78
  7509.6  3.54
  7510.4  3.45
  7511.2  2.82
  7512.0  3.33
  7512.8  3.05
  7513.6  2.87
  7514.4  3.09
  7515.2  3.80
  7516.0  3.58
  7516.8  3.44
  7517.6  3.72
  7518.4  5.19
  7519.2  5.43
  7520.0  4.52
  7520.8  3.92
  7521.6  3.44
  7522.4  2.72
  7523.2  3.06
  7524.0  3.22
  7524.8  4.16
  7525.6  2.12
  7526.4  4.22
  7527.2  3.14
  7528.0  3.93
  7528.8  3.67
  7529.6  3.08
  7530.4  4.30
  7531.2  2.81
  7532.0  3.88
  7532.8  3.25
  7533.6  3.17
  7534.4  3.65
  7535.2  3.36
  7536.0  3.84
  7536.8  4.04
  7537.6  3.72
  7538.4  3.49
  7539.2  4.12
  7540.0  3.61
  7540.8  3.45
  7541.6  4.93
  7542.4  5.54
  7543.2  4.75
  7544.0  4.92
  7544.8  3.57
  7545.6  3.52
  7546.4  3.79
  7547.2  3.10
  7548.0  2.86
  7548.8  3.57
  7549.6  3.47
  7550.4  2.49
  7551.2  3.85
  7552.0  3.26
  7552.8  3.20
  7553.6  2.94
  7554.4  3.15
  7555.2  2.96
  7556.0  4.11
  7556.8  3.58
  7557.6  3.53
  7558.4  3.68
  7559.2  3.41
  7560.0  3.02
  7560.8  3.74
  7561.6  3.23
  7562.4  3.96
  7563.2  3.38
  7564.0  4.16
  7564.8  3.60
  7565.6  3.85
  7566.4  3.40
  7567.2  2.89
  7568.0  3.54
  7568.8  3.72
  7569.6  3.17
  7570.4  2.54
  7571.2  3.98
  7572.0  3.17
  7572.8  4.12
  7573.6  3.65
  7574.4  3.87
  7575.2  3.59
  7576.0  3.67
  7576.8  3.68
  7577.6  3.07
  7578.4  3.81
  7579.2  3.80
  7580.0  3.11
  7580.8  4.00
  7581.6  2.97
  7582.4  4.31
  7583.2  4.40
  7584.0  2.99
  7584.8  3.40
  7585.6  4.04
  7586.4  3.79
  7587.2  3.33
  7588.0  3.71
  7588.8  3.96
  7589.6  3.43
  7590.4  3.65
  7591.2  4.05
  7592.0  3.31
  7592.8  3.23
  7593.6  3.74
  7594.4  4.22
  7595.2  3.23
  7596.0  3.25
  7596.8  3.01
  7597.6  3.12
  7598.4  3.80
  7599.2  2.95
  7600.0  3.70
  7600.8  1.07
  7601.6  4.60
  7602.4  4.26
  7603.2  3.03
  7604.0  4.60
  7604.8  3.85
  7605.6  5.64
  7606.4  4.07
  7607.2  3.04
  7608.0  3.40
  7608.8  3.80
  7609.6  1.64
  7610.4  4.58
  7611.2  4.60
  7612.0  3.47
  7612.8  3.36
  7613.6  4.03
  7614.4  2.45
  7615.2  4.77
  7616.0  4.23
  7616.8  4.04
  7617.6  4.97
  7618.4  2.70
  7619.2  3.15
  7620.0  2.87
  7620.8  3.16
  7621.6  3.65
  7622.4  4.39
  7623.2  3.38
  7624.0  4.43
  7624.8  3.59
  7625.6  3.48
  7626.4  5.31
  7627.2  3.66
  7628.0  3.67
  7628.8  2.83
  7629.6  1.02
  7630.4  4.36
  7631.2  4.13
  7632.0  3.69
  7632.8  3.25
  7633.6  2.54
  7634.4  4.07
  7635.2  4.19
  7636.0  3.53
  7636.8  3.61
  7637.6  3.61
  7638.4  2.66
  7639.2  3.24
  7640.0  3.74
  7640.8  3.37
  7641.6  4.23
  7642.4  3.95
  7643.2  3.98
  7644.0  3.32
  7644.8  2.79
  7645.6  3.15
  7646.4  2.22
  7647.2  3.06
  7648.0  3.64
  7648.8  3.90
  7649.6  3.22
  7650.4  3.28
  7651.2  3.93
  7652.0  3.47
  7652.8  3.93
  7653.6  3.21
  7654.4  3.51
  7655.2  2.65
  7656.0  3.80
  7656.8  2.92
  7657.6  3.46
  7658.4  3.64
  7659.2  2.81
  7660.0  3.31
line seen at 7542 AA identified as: [N II]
